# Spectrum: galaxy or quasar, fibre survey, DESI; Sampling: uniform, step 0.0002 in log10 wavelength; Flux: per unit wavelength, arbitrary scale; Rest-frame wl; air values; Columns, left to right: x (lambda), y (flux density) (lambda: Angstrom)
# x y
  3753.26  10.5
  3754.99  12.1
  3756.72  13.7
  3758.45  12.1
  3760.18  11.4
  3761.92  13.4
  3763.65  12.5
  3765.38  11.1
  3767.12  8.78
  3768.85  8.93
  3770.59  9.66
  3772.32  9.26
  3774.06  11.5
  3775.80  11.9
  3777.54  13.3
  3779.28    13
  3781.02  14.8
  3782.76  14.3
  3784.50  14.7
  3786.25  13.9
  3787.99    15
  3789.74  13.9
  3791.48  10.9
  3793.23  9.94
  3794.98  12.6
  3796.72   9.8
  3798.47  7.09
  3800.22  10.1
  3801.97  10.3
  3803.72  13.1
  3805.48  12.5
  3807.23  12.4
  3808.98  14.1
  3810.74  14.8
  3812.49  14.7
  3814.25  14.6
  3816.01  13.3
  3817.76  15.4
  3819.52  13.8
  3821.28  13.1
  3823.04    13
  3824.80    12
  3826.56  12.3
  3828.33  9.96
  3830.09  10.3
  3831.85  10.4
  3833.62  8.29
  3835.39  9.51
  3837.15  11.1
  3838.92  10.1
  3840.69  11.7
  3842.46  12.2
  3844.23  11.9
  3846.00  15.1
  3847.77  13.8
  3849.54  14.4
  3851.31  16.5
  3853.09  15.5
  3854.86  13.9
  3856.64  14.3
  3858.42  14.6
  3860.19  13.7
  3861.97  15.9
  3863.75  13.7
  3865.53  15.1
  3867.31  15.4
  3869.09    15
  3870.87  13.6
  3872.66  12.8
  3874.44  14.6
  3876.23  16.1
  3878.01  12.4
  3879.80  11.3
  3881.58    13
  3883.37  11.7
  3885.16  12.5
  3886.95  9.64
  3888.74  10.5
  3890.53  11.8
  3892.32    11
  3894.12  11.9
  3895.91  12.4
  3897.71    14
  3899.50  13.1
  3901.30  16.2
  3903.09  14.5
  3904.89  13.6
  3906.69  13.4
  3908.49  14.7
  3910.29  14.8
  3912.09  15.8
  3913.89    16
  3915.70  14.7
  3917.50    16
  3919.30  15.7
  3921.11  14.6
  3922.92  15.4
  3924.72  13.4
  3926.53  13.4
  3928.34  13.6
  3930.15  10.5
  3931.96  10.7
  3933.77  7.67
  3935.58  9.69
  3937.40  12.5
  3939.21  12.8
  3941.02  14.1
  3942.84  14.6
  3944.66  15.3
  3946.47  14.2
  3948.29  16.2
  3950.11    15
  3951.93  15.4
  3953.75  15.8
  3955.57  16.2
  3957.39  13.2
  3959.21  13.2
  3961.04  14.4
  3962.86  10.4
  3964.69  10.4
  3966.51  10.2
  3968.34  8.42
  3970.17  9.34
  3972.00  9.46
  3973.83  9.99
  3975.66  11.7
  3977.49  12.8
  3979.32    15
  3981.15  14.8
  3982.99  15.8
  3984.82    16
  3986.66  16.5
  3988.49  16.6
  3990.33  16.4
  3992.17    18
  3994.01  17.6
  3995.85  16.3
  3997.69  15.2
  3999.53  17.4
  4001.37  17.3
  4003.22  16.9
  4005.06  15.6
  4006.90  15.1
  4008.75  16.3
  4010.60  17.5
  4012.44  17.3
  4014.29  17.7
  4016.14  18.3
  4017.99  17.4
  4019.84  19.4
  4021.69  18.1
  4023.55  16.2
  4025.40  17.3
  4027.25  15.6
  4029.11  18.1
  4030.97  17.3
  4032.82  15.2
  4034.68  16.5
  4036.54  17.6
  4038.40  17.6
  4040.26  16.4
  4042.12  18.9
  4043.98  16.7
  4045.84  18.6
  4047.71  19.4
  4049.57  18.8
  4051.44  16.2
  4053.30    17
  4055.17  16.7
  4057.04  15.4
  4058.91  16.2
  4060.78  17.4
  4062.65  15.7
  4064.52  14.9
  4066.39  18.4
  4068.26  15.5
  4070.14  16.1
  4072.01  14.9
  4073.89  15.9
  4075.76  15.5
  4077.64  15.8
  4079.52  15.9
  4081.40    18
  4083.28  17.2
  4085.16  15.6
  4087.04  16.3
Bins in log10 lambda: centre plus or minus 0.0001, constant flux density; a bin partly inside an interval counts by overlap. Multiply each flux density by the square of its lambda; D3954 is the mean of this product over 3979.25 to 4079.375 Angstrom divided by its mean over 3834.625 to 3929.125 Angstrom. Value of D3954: 1.32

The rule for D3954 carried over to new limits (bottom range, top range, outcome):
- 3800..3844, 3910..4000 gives 1.22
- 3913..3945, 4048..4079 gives 1.31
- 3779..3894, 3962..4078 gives 1.36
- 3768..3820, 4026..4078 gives 1.53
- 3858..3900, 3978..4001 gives 1.31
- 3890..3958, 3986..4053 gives 1.30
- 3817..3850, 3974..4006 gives 1.42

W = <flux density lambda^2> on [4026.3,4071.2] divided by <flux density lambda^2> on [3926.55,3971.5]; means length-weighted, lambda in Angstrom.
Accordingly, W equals 1.41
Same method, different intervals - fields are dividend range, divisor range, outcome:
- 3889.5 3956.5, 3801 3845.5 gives 1.19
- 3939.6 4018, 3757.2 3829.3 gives 1.32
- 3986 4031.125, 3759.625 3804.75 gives 1.63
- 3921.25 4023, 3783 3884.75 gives 1.20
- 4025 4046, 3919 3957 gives 1.32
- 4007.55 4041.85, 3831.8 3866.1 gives 1.43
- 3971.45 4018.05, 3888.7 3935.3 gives 1.22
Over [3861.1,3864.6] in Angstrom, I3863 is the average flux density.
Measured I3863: 14.8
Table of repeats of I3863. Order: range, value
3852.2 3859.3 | 14.6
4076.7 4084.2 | 16.7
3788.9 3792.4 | 12.4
